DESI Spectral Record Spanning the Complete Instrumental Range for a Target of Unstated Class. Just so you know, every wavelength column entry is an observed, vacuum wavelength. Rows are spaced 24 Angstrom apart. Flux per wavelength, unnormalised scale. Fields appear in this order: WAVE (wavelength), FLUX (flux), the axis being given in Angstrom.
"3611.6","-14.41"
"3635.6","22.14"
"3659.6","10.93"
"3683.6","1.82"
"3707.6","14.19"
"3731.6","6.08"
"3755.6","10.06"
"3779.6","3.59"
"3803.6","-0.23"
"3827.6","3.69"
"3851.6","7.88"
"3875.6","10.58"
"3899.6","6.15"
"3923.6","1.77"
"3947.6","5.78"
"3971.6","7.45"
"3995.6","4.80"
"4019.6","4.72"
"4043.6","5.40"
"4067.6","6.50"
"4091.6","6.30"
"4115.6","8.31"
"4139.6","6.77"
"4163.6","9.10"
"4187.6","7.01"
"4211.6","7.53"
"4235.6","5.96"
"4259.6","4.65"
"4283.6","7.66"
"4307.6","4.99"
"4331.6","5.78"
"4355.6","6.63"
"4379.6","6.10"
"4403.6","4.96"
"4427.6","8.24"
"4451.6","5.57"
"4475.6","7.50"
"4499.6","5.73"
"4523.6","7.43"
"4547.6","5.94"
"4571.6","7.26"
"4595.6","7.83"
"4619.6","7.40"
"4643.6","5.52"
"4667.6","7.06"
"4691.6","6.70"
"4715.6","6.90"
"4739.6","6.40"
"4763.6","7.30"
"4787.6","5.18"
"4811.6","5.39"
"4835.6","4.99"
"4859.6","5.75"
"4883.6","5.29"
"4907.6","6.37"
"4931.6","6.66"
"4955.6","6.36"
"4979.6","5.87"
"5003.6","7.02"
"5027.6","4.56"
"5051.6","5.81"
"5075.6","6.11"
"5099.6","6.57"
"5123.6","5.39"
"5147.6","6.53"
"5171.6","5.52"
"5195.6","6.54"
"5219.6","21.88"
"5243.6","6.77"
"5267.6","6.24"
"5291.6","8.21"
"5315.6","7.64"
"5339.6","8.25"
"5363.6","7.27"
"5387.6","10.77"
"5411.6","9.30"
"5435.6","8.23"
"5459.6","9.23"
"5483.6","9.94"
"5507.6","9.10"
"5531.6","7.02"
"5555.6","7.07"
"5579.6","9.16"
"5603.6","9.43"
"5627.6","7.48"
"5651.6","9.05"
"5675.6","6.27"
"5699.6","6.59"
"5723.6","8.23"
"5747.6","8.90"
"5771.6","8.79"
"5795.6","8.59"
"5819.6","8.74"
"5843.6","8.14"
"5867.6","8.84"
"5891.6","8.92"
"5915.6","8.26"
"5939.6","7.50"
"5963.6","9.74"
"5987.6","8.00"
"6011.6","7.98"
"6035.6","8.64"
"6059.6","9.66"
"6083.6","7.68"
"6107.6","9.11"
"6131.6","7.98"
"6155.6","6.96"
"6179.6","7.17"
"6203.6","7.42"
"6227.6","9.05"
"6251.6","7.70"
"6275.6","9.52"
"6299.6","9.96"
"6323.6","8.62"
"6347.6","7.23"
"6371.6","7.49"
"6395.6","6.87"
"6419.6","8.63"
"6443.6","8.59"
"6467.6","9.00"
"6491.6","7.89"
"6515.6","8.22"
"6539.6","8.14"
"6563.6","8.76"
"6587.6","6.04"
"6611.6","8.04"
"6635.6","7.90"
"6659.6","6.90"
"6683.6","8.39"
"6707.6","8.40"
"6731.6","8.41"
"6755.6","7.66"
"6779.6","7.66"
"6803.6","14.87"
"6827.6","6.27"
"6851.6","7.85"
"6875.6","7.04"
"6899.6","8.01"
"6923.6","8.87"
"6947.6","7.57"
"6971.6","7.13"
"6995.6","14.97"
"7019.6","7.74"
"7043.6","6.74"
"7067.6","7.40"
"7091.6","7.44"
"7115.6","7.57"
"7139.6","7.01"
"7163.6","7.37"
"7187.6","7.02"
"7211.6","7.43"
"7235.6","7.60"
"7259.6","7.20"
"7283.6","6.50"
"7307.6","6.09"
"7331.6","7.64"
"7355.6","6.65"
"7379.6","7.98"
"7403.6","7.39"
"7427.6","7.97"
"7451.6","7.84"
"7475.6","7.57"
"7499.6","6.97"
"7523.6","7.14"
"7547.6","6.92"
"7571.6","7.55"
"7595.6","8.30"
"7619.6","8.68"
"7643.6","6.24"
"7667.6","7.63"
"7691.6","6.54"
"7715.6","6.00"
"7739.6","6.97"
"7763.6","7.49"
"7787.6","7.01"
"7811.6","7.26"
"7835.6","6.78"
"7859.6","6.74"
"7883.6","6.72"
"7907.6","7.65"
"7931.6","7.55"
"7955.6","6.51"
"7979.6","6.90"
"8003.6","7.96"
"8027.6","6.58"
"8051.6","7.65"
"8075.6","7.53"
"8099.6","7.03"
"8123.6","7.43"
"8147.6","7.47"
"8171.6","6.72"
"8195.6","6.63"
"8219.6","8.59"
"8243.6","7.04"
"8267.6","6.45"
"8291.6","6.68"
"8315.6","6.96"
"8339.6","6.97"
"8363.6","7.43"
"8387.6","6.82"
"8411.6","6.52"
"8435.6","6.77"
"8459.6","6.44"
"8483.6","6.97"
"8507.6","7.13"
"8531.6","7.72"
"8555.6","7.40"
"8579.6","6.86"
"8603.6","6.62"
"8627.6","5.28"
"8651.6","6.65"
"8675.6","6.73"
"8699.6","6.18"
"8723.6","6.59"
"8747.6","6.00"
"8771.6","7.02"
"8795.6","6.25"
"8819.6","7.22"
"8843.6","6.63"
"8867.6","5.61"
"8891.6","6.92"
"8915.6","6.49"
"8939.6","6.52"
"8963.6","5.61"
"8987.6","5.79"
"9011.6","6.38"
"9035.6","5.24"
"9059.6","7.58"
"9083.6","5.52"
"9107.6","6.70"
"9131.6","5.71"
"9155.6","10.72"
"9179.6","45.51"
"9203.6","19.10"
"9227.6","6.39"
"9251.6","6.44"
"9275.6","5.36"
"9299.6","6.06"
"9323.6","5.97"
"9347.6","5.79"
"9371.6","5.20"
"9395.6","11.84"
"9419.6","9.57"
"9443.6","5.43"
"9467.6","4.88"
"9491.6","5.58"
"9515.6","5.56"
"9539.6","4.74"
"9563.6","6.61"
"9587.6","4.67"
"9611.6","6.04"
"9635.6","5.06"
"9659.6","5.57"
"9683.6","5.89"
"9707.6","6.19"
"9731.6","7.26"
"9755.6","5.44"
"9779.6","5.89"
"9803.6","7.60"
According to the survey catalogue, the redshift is 0.398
